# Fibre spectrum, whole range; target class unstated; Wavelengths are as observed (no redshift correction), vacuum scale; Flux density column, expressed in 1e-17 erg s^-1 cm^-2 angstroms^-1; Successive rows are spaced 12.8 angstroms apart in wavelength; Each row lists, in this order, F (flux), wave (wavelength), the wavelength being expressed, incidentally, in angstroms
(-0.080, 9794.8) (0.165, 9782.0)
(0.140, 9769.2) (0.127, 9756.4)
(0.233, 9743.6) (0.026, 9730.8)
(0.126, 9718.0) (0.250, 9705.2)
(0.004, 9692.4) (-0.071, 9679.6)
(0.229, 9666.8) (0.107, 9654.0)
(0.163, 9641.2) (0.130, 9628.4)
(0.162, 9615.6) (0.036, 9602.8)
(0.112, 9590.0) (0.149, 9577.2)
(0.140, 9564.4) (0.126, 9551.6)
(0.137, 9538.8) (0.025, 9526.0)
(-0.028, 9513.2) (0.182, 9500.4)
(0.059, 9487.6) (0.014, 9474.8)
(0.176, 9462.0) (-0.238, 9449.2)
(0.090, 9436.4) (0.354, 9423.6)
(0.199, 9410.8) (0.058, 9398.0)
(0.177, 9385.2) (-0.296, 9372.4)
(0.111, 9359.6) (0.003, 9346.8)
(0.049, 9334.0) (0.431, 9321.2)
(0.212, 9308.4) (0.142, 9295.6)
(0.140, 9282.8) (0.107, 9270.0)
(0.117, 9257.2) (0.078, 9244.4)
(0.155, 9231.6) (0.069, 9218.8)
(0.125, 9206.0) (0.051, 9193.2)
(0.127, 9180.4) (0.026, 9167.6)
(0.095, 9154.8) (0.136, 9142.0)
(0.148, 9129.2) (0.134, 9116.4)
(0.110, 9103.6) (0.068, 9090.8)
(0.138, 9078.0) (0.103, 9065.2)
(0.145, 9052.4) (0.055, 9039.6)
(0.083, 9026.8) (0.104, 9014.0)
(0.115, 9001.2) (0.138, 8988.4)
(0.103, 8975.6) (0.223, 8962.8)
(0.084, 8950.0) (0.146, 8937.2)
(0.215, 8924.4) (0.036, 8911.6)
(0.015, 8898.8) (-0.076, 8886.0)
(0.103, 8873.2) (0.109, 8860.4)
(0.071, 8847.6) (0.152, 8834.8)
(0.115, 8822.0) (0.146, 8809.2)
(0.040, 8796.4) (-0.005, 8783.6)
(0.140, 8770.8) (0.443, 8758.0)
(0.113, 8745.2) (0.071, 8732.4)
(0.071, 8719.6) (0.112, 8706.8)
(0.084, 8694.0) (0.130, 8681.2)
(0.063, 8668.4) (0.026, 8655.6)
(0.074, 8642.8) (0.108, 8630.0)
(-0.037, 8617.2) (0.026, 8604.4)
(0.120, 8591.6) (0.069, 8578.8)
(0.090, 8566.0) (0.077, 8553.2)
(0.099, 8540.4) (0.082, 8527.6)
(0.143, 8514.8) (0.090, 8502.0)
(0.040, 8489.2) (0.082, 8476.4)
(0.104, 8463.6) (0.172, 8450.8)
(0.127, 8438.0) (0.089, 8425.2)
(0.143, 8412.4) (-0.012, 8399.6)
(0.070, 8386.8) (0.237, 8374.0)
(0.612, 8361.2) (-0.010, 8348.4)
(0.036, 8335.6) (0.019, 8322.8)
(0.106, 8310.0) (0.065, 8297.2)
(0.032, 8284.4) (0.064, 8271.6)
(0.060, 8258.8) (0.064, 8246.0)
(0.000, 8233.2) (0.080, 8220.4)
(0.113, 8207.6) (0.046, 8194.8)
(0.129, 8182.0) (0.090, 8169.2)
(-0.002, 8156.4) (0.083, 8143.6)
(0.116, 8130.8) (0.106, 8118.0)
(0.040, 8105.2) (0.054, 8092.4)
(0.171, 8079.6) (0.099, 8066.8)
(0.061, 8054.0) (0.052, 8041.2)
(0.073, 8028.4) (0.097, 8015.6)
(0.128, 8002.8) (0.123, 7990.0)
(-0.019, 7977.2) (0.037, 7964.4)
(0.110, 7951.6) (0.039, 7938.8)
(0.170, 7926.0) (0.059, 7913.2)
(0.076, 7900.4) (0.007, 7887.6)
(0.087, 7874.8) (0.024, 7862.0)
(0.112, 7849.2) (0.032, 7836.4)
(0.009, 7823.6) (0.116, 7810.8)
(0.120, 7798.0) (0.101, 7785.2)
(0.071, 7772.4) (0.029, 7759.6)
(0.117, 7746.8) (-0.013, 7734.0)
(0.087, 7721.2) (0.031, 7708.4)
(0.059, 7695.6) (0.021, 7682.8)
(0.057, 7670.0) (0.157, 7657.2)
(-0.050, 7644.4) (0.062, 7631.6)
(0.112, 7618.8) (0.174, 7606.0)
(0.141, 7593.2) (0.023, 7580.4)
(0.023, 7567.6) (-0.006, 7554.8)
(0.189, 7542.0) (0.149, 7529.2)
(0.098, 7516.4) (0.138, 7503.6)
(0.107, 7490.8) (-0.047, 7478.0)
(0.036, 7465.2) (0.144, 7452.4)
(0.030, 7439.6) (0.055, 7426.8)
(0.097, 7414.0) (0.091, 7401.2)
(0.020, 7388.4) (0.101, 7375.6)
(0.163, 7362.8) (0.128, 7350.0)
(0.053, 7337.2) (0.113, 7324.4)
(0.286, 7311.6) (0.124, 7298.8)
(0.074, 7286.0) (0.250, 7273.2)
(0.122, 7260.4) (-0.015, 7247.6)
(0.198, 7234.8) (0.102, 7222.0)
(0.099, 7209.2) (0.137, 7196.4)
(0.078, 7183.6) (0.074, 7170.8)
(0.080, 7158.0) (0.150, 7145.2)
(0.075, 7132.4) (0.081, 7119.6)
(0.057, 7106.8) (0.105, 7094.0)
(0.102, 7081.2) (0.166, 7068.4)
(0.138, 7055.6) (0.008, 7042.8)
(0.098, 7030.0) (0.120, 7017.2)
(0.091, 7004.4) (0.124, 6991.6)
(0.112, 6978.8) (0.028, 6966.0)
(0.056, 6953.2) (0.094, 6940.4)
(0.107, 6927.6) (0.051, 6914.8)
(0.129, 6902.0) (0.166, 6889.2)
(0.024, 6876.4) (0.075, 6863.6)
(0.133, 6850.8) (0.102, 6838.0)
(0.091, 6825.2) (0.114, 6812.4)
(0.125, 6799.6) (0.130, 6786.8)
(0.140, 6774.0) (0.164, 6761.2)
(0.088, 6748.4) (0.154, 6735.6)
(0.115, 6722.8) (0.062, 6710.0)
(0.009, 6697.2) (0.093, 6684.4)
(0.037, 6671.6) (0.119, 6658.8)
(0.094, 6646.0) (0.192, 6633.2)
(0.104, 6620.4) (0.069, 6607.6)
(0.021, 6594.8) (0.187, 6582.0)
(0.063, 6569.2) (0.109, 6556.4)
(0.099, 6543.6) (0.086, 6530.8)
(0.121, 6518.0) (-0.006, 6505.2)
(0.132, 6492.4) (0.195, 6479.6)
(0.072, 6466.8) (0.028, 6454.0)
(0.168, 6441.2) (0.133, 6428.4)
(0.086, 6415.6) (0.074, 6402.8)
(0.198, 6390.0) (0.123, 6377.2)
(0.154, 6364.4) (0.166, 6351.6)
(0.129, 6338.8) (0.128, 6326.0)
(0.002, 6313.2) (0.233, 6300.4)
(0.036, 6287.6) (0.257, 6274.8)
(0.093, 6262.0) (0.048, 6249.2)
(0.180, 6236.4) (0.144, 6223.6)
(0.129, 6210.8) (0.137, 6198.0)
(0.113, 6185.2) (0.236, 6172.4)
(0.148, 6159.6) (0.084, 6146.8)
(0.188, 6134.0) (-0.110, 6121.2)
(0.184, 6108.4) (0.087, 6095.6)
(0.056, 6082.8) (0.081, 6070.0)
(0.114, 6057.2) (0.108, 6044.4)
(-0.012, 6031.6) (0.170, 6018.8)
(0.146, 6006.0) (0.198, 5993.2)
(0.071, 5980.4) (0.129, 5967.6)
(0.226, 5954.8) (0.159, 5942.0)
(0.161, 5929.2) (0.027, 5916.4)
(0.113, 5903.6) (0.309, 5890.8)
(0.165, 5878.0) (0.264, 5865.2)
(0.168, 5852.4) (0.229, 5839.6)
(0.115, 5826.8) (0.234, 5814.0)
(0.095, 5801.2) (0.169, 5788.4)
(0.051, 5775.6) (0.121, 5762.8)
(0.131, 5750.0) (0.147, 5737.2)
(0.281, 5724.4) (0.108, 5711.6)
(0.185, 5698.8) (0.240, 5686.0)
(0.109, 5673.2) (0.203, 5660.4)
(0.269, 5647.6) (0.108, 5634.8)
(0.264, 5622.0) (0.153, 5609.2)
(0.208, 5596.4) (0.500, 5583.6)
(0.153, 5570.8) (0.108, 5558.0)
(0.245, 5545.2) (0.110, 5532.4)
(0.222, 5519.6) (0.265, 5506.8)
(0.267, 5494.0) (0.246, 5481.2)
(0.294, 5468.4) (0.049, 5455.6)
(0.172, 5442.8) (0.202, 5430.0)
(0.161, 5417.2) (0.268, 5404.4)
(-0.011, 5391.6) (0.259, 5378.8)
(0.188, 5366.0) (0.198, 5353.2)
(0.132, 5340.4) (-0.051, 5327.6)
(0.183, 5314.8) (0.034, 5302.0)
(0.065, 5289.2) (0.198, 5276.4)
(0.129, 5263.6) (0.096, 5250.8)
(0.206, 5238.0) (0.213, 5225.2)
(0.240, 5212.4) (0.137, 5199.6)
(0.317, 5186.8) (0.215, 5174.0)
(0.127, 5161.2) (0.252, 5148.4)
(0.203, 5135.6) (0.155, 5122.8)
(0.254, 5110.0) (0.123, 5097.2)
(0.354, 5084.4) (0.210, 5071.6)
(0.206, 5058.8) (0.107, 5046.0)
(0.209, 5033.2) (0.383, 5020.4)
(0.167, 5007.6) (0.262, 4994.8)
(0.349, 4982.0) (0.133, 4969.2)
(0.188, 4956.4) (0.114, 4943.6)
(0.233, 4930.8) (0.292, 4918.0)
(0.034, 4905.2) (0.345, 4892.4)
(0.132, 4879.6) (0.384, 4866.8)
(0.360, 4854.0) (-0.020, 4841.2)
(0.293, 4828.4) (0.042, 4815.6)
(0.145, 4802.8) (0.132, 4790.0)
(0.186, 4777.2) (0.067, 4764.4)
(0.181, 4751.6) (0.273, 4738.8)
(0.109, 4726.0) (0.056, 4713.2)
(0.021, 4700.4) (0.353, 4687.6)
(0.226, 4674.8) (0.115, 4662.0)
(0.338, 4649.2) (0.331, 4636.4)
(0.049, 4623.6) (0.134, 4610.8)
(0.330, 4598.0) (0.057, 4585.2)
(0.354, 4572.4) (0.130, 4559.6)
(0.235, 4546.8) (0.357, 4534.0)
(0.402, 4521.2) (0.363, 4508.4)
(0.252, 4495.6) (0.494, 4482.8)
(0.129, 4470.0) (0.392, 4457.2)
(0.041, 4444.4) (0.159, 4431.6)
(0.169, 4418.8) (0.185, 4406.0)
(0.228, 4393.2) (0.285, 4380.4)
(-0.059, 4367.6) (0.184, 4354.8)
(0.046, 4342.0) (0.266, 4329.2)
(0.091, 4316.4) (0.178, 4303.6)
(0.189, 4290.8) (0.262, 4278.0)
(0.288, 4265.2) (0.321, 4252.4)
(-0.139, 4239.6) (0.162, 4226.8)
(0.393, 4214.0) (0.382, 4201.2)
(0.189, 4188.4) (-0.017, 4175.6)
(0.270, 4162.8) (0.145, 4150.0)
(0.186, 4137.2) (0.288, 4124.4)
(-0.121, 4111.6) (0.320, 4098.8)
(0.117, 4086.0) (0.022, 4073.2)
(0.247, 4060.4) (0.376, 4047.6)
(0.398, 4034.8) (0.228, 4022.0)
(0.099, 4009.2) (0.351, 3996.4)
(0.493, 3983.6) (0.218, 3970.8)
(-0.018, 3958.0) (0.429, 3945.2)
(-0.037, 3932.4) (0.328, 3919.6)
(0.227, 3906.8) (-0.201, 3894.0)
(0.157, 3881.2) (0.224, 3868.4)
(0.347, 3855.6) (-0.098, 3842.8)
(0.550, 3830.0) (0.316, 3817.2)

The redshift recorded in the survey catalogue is 1.24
